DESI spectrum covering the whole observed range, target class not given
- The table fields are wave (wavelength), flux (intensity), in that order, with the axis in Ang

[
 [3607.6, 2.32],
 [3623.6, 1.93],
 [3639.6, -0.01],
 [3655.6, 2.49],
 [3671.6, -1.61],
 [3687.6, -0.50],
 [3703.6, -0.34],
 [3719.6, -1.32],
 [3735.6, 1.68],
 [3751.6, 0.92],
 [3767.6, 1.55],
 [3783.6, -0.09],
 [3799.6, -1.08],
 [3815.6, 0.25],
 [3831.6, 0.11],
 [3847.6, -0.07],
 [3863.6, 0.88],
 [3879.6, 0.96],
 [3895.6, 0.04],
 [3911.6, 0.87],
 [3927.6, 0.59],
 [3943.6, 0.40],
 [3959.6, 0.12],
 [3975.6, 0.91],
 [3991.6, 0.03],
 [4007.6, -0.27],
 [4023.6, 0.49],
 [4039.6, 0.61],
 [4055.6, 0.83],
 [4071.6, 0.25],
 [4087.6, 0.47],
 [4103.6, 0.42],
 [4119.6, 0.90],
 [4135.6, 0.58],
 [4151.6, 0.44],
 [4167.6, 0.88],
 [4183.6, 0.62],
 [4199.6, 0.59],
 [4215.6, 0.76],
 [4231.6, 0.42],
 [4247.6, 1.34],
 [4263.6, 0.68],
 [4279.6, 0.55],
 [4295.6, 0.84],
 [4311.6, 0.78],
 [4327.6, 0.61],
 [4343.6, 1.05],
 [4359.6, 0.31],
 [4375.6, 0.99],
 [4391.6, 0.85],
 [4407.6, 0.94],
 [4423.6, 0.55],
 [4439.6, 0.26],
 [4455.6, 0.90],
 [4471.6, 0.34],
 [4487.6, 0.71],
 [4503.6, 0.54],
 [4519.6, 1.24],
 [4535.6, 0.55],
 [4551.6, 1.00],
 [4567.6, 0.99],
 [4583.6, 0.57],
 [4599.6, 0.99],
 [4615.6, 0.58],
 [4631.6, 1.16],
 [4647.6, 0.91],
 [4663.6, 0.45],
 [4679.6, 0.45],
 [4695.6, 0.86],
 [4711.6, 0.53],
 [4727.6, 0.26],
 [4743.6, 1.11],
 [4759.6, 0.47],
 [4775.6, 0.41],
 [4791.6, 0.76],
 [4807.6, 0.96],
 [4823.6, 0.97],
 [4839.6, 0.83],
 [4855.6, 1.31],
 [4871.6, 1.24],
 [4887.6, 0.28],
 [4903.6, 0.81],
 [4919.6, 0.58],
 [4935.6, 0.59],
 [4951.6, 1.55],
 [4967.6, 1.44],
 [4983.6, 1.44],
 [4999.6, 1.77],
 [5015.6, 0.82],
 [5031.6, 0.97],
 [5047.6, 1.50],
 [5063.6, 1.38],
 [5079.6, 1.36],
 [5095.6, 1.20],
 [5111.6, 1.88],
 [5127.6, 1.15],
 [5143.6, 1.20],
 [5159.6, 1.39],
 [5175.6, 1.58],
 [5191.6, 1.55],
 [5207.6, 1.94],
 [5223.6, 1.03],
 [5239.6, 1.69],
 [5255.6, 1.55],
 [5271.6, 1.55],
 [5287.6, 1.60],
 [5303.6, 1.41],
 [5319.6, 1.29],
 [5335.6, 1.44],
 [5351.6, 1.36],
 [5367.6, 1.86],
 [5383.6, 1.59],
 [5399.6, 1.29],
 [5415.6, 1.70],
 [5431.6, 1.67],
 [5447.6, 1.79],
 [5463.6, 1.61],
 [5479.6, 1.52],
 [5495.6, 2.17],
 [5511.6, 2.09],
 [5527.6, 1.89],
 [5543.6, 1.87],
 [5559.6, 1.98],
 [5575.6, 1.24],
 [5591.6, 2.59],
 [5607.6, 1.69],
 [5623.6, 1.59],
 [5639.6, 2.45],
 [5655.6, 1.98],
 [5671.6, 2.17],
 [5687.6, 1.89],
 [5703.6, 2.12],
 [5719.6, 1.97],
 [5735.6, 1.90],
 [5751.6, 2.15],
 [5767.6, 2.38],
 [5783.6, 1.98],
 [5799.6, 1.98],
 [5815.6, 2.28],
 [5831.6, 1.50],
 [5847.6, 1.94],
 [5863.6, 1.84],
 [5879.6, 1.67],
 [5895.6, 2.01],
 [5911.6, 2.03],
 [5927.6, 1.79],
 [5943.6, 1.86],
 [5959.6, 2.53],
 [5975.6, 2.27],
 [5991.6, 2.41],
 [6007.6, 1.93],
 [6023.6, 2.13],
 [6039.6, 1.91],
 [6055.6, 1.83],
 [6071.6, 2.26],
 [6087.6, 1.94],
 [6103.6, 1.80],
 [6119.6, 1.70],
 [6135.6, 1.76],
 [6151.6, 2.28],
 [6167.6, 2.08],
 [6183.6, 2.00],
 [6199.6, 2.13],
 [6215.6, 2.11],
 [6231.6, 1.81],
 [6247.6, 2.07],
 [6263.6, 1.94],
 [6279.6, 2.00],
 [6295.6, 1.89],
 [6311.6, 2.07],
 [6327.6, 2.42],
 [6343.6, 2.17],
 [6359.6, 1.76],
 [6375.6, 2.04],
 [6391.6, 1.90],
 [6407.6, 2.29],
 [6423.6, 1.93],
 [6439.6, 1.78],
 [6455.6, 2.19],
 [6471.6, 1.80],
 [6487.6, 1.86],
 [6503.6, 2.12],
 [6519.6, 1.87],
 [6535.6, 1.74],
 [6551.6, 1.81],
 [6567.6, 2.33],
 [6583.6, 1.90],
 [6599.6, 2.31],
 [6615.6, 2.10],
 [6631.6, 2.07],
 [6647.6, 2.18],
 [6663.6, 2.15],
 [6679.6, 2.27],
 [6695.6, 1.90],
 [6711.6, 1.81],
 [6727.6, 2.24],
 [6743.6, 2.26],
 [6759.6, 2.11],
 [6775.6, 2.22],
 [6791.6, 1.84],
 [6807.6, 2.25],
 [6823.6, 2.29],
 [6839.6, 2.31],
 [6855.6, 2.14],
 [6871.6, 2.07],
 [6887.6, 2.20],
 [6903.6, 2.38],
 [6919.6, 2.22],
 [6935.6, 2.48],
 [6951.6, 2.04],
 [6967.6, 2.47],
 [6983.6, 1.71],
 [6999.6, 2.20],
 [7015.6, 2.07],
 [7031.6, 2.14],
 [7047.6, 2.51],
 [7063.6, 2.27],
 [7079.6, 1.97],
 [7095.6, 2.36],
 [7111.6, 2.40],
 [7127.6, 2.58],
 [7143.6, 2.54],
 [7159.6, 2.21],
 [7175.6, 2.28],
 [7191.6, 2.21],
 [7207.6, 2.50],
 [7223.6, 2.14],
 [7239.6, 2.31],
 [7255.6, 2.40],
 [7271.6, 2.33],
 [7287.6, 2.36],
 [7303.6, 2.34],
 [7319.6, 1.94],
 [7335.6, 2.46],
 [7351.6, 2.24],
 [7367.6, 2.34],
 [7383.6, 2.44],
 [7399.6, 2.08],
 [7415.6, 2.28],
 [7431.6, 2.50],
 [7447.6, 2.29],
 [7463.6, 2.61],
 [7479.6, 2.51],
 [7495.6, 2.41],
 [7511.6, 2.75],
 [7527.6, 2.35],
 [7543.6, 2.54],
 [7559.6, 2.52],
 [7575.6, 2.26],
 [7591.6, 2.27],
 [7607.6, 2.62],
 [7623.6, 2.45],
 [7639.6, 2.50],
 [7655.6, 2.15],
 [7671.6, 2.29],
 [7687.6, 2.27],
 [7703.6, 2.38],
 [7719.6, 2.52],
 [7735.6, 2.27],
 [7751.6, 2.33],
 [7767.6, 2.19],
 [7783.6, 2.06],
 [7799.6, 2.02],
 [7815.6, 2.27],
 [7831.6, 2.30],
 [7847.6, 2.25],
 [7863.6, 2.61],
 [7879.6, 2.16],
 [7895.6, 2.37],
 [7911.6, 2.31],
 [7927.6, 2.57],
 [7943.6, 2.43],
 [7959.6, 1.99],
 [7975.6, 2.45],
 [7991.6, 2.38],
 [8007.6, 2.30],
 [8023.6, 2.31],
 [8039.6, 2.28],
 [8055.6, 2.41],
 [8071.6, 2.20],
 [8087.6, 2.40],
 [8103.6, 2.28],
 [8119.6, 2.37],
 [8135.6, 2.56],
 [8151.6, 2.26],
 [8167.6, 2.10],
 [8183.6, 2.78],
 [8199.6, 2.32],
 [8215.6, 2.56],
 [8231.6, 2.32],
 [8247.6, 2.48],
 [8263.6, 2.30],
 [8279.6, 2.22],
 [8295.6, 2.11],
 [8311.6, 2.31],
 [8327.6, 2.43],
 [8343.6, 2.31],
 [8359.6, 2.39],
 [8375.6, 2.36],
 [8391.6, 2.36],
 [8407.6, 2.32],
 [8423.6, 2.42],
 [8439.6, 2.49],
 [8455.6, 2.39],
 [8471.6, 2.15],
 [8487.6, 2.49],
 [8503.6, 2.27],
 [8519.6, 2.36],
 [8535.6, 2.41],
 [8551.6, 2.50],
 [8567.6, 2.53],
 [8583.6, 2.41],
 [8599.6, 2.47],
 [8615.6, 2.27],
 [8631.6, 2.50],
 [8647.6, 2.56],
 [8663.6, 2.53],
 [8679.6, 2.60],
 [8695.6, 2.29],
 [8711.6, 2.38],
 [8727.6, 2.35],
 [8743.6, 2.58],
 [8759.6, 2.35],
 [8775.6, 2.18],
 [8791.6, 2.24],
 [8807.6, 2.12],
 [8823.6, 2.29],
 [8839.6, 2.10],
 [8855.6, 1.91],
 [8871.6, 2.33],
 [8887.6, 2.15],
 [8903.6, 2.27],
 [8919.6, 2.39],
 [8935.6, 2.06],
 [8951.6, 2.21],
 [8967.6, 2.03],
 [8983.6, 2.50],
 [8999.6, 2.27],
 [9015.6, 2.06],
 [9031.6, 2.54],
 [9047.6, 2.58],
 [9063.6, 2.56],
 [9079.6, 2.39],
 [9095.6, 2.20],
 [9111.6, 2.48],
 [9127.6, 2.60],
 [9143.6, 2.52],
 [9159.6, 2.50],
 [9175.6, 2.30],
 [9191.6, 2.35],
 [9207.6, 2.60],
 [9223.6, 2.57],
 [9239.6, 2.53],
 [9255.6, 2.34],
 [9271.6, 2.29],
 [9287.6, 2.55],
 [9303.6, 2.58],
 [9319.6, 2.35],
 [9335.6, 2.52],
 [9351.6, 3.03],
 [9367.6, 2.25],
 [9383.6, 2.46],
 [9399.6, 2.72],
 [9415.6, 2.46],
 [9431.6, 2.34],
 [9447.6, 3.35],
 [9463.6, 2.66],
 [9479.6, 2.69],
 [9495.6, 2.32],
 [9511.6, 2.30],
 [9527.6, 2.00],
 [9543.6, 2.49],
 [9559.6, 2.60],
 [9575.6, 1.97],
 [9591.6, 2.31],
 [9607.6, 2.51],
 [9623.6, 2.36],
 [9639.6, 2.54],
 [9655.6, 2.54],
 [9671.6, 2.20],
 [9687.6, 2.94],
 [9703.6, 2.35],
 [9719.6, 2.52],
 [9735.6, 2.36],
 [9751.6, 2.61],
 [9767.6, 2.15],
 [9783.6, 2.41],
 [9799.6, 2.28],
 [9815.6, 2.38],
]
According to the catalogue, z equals 0.242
